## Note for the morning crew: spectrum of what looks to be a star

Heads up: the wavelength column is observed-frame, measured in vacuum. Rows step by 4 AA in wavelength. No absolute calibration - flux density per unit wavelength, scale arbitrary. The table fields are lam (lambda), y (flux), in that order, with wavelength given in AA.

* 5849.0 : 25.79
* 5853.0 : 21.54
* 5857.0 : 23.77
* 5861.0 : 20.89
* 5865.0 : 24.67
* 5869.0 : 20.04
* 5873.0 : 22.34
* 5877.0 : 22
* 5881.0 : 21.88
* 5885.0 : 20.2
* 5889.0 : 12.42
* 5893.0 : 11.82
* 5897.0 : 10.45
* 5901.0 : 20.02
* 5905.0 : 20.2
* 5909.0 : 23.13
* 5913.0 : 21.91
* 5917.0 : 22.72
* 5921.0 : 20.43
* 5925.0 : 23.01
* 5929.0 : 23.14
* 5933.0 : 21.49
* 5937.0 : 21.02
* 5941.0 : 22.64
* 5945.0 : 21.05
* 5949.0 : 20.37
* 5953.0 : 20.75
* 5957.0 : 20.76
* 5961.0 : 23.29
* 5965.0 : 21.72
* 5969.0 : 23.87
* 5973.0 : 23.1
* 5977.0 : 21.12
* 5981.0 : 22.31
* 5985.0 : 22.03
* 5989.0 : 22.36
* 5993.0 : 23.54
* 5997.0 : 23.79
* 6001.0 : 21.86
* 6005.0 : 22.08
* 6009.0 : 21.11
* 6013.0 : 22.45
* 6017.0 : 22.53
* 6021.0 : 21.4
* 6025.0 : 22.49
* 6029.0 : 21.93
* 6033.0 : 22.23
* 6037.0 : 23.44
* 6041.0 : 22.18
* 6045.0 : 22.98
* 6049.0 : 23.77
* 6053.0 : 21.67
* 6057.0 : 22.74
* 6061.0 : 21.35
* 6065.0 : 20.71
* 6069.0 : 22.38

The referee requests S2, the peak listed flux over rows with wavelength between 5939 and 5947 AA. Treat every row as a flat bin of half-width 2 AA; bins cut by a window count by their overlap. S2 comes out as 22.64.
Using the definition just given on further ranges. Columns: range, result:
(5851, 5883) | 24.67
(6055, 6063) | 22.74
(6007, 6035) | 22.53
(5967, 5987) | 23.87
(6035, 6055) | 23.77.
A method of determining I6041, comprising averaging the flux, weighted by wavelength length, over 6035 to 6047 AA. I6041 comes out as 22.9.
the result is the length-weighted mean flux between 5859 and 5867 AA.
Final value 22.8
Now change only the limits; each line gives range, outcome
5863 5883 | 22.2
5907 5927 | 22.2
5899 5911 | 21.1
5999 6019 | 22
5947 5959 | 20.6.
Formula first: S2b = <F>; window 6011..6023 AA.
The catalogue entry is 22.1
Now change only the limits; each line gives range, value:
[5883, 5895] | 14.8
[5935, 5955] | 21.2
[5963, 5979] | 22.5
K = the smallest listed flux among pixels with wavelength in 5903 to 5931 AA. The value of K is 20.2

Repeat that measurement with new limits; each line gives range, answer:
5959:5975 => 21.72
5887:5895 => 11.82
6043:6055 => 21.67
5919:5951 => 20.37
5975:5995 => 21.12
